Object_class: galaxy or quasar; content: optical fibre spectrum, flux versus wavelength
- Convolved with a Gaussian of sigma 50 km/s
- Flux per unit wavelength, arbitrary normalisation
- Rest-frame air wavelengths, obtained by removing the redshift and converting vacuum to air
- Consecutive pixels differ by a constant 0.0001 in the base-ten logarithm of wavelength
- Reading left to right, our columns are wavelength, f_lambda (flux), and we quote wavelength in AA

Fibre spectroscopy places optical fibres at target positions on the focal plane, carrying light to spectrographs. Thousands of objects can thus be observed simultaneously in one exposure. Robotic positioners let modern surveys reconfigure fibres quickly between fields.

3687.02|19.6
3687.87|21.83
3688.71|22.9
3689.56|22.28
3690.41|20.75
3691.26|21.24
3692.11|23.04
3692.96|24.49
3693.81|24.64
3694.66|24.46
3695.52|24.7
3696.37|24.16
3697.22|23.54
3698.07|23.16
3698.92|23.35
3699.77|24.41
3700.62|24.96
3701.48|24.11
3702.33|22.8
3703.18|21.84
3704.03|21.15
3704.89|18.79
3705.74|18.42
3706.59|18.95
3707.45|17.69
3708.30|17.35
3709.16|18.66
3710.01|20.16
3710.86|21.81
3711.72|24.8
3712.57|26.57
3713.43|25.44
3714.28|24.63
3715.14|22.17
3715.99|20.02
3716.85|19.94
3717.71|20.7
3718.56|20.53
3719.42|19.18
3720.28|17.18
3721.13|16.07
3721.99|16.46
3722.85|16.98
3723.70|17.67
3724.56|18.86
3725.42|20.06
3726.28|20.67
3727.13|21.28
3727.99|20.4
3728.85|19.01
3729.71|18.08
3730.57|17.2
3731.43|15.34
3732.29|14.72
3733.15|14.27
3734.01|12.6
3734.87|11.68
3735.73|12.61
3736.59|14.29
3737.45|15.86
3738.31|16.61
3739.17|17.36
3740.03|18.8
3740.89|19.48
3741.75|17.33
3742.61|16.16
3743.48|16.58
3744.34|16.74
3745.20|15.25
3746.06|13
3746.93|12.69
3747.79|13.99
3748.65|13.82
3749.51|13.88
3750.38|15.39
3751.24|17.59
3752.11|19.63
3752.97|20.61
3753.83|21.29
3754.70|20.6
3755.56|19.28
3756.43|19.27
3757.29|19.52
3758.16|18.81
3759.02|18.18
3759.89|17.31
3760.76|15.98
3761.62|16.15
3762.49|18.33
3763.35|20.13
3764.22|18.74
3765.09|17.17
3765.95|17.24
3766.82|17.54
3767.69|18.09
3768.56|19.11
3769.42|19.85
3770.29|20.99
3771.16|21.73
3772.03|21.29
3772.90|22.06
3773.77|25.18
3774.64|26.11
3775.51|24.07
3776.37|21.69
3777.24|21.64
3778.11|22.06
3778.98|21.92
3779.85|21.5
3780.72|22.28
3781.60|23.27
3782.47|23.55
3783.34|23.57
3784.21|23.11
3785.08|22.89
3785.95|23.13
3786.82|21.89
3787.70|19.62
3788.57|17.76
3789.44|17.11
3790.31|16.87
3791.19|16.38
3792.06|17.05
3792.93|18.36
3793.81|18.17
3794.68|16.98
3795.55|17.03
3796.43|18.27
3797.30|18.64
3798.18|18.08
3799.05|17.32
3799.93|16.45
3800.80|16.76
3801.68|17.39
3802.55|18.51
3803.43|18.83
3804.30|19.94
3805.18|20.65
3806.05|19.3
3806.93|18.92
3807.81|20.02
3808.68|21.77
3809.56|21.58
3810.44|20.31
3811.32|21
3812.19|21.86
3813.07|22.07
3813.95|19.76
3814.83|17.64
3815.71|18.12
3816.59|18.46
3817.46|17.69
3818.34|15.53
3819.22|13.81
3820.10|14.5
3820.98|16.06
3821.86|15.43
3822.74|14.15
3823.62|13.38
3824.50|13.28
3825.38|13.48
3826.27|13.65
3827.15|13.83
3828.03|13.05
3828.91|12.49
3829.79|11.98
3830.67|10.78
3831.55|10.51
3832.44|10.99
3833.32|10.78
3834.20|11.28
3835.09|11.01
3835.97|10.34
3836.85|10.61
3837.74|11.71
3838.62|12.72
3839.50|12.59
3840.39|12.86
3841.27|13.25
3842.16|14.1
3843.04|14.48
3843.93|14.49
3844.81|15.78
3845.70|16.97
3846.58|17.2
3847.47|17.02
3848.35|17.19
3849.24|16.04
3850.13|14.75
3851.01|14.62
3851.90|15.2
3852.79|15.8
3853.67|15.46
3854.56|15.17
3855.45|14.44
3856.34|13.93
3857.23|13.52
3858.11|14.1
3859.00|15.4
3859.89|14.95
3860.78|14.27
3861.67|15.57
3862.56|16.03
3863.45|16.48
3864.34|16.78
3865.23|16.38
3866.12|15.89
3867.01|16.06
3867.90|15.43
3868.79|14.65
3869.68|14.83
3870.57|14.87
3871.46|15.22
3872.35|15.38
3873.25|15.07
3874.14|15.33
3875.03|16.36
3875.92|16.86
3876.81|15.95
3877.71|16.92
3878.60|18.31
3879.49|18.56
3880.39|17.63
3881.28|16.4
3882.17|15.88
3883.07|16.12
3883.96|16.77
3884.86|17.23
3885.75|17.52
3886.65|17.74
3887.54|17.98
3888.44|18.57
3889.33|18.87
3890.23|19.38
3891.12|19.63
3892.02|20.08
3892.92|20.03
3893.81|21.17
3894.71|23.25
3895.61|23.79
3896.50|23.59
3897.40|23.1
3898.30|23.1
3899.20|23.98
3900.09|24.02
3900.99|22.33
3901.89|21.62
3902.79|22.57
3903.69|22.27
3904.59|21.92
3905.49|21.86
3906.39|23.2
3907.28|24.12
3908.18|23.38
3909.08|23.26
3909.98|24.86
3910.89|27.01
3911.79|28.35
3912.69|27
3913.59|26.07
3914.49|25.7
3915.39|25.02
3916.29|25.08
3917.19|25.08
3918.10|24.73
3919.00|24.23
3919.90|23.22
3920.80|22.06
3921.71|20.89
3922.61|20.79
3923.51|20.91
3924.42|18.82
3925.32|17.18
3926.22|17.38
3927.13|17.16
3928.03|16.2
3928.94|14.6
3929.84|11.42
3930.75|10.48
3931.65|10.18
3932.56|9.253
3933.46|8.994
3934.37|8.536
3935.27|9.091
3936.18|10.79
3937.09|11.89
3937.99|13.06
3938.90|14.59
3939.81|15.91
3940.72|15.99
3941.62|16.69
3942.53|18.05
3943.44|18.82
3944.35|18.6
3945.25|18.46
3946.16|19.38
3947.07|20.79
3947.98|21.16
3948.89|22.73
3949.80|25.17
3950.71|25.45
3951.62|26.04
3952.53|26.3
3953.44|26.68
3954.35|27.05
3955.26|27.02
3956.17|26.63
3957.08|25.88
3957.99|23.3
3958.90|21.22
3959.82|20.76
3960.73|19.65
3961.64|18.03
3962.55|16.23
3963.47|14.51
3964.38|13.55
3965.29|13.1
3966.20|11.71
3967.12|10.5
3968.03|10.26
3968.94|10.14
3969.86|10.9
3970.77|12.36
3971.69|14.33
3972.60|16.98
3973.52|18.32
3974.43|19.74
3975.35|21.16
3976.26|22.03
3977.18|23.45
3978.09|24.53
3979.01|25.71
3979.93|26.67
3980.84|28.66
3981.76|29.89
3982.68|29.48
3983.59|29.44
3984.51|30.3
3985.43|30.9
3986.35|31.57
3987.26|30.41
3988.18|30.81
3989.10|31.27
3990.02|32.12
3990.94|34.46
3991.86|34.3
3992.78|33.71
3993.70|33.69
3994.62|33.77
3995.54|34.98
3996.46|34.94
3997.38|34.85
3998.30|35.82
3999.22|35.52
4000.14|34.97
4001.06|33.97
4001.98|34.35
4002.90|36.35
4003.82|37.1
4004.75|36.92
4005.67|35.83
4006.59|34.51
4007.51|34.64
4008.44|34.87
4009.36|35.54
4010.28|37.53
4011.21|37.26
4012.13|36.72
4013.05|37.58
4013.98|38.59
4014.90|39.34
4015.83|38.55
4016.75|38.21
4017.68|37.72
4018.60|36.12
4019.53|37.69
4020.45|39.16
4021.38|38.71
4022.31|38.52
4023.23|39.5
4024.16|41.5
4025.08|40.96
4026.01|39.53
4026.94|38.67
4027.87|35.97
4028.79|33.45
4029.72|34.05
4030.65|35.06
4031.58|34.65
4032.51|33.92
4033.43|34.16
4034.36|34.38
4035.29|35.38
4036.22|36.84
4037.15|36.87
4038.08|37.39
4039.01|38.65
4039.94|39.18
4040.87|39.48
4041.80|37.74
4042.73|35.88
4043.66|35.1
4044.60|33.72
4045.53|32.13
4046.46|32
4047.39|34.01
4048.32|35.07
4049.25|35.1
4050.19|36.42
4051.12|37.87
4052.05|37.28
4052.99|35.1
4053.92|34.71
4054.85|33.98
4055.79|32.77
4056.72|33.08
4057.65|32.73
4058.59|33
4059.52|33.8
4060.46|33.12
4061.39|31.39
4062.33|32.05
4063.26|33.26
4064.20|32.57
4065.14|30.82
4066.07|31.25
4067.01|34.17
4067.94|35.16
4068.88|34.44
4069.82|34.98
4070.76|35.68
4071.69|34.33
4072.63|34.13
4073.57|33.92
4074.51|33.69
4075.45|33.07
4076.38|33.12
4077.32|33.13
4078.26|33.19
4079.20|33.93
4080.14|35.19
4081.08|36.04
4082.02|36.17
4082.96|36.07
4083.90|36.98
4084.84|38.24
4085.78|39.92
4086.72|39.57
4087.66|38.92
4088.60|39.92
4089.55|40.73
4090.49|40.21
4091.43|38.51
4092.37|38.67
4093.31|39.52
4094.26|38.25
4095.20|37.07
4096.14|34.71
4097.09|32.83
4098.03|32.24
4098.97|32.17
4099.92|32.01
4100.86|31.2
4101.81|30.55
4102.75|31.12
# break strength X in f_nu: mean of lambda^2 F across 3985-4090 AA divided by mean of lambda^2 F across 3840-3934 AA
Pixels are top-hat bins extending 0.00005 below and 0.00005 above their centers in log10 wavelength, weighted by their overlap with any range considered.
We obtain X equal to 2.08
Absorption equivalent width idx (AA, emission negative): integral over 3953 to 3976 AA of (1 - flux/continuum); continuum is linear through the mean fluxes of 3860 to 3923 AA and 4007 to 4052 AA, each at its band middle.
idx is 8.5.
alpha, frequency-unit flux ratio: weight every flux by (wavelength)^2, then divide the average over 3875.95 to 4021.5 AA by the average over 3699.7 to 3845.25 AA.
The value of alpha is 1.46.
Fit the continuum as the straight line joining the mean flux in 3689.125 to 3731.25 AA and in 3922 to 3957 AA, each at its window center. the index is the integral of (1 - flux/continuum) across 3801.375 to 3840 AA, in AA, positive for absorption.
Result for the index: 7.7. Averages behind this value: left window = 21.1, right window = 18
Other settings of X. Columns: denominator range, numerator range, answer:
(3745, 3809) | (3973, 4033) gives 1.97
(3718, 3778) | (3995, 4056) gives 2.32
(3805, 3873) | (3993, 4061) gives 2.59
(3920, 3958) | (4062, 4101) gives 2.07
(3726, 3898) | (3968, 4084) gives 2.15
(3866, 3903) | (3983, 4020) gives 2.00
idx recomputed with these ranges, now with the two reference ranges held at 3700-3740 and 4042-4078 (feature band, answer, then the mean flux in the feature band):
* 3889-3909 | 3.50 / 22.2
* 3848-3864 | 6.29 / 15.2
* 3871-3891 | 6.94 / 17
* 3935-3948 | 5.70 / 16.2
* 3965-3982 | 6.67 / 18.4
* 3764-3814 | 4.44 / 20.1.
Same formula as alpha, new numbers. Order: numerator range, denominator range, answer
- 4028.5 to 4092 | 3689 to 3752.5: 2.19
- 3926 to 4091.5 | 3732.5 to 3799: 1.81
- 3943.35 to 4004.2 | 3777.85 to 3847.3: 1.61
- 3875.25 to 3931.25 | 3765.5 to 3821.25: 1.11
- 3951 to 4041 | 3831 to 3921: 1.78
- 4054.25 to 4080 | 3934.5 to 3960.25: 1.76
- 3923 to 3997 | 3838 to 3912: 1.23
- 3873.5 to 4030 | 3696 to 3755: 1.48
